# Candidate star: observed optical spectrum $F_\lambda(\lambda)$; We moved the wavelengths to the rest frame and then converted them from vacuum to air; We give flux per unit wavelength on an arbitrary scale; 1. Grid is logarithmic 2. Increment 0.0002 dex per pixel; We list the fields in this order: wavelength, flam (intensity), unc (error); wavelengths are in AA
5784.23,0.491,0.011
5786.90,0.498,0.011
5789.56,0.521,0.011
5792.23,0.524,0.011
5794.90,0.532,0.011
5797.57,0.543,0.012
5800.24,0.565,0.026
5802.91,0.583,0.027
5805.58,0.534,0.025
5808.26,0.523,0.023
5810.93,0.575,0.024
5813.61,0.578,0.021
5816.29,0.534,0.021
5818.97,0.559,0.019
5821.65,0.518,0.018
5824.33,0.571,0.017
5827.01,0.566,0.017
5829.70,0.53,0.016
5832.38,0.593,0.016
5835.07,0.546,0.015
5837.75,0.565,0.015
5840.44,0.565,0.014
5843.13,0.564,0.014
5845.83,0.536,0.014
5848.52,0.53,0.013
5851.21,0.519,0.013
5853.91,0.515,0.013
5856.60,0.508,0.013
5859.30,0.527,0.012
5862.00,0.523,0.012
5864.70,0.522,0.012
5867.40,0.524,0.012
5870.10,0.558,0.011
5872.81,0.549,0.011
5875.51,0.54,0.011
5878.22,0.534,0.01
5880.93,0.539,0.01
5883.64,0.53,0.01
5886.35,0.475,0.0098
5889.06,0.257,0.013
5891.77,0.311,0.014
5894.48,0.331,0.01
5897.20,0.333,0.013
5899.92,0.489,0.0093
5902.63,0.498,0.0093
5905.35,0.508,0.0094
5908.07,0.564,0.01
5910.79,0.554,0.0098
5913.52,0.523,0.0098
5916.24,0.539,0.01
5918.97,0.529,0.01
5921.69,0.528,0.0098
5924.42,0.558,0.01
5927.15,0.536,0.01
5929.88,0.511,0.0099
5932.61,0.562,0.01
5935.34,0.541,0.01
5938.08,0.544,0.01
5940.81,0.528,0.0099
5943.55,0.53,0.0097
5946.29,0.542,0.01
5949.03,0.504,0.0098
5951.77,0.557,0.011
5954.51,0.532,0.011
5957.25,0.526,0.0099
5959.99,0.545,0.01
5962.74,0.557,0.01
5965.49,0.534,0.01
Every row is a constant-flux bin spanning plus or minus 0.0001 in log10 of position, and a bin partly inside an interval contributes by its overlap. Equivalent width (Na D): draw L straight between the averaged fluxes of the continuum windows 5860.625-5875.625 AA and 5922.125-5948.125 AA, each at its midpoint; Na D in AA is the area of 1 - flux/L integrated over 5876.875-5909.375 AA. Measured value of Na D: 5.41 AA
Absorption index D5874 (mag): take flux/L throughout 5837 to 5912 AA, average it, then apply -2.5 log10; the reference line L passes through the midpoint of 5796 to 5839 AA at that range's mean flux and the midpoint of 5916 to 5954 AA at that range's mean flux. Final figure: 0.10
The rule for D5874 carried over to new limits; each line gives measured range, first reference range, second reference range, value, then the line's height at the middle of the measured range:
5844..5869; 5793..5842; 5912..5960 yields 0.049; 0.548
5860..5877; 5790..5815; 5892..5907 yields -0.154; 0.465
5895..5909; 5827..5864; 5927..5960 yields 0.152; 0.537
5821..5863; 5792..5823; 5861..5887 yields -0.007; 0.539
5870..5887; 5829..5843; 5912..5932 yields 0.031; 0.548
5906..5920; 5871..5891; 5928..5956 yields -0.059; 0.511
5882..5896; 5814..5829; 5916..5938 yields 0.377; 0.543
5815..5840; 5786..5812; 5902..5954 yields -0.030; 0.539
